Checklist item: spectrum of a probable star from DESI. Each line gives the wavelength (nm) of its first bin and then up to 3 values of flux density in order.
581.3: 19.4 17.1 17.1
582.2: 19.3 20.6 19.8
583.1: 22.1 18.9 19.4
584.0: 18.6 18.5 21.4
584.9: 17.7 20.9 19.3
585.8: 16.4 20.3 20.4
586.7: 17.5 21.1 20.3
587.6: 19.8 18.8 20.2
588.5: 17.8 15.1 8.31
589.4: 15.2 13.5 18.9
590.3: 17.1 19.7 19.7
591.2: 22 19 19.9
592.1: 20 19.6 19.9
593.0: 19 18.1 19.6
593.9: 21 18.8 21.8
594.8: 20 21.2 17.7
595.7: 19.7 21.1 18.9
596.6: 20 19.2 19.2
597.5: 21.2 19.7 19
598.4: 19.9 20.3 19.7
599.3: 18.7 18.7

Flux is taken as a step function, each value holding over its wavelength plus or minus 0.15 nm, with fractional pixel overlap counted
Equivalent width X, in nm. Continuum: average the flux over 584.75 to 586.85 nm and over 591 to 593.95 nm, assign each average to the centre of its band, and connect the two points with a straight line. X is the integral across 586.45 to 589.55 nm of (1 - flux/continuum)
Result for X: 0.27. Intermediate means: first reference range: 18.9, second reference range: 19.8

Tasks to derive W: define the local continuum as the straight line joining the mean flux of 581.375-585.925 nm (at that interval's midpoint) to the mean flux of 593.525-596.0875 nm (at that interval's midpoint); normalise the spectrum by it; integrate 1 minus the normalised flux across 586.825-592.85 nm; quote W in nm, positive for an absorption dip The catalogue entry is 0.424 nm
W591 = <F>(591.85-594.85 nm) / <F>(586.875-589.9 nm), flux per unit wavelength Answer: 1.16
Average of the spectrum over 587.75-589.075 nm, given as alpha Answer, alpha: 17.1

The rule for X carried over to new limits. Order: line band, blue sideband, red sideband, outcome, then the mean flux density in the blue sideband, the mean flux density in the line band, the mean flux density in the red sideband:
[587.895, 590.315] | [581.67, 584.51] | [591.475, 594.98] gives 0.46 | 19.3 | 15.9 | 19.8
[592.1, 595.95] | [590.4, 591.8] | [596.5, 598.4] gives 0.02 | 20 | 19.7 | 19.7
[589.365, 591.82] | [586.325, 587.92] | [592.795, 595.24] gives 0.18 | 19.7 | 18.4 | 19.9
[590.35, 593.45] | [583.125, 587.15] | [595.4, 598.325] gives -0.01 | 19.3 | 19.6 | 19.7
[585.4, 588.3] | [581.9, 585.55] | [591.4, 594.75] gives 0.04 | 19.6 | 19.4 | 19.7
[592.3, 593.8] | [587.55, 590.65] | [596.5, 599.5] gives -0.11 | 16.6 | 19.3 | 19.7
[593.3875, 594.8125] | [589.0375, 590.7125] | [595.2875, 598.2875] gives -0.16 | 15.7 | 20.2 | 19.6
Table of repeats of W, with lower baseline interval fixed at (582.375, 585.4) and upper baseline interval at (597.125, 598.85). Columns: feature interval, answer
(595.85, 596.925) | 0.00 nm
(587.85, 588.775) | 0.06 nm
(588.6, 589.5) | 0.31 nm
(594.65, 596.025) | 0.00 nm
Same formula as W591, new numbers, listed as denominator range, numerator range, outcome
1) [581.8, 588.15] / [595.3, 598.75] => 1.01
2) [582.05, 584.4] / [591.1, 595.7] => 1.01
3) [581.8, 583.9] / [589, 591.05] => 0.83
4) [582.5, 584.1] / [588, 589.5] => 0.78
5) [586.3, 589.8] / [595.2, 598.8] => 1.13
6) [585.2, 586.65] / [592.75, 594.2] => 1.01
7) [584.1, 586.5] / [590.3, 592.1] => 1.03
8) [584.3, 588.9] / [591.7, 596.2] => 1.03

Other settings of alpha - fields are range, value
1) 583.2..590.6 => 18.2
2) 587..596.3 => 18.8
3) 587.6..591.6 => 17.4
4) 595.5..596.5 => 19.8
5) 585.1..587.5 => 19.5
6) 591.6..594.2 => 19.6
